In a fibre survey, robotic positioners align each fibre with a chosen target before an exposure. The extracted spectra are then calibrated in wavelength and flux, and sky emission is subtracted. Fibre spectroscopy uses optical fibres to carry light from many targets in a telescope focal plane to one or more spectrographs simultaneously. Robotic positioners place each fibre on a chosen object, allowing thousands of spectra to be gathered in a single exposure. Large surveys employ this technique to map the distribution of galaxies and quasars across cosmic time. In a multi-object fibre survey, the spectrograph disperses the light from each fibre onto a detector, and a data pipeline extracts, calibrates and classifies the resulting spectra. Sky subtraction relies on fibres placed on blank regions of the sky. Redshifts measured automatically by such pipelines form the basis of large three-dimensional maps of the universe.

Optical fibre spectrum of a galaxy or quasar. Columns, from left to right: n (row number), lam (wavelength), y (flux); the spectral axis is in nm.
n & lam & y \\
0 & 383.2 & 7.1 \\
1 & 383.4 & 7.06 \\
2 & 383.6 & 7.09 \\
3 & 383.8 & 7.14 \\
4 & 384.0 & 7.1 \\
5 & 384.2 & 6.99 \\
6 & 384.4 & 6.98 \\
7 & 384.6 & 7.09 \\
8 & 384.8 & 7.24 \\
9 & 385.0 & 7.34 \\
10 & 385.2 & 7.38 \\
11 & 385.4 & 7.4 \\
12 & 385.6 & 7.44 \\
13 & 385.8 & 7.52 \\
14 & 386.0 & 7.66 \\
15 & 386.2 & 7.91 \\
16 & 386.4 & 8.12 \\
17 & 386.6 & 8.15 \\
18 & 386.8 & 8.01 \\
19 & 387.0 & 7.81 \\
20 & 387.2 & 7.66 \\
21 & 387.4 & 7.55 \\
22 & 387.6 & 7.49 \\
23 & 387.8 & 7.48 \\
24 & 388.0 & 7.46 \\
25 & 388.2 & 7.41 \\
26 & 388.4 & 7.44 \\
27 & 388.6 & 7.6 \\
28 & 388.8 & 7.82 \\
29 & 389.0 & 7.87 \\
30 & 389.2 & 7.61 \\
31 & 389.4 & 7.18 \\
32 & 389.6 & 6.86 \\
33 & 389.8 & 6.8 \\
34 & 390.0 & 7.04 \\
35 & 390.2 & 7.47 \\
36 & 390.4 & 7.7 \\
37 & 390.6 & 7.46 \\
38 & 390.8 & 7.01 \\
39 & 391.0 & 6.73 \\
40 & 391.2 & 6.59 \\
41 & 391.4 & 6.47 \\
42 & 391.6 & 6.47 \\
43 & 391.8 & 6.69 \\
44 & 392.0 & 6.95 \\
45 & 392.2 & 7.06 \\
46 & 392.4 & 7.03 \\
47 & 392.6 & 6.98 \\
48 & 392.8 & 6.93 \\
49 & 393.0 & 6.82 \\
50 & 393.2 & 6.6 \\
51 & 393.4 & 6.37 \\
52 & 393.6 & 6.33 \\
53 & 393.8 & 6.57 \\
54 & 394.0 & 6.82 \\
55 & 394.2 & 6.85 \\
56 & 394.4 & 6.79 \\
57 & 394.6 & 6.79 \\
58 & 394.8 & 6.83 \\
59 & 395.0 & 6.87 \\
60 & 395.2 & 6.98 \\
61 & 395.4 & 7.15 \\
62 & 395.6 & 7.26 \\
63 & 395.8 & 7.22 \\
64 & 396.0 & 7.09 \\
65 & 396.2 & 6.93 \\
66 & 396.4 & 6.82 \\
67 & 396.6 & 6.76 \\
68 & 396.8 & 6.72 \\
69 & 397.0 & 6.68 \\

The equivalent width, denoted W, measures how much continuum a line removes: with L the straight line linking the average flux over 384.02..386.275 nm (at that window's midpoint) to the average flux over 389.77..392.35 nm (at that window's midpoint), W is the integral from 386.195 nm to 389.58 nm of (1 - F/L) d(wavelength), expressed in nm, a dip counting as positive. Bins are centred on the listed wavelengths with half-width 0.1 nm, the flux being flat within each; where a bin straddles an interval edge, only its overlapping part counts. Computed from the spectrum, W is -0.23 nm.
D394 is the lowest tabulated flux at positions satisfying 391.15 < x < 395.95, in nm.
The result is 6.33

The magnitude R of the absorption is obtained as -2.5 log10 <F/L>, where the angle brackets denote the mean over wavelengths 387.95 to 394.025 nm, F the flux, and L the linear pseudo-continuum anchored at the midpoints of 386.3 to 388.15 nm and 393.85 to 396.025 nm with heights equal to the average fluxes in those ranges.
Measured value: 0.05 mag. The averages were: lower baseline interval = 7.74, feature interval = 7.04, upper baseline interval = 6.95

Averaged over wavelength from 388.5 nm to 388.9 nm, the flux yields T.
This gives 7.71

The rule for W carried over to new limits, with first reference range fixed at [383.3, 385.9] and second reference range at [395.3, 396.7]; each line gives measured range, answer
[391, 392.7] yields 0.077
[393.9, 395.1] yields 0.039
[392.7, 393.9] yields 0.080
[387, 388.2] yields -0.063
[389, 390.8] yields -0.039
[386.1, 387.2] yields -0.121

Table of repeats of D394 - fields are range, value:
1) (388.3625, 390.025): 6.8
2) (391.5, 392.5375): 6.47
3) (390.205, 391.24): 6.59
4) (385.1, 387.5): 7.38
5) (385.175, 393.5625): 6.37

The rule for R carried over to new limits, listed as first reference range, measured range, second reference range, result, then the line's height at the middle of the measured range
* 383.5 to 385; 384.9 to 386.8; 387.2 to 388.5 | -0.058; 7.28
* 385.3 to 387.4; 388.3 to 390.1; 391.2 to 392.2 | -0.026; 7.18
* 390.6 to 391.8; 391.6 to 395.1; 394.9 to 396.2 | 0.020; 6.9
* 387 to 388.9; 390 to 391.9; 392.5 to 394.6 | 0.023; 7.1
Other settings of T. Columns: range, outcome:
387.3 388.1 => 7.49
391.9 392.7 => 7.01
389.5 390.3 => 7.04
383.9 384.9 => 7.08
